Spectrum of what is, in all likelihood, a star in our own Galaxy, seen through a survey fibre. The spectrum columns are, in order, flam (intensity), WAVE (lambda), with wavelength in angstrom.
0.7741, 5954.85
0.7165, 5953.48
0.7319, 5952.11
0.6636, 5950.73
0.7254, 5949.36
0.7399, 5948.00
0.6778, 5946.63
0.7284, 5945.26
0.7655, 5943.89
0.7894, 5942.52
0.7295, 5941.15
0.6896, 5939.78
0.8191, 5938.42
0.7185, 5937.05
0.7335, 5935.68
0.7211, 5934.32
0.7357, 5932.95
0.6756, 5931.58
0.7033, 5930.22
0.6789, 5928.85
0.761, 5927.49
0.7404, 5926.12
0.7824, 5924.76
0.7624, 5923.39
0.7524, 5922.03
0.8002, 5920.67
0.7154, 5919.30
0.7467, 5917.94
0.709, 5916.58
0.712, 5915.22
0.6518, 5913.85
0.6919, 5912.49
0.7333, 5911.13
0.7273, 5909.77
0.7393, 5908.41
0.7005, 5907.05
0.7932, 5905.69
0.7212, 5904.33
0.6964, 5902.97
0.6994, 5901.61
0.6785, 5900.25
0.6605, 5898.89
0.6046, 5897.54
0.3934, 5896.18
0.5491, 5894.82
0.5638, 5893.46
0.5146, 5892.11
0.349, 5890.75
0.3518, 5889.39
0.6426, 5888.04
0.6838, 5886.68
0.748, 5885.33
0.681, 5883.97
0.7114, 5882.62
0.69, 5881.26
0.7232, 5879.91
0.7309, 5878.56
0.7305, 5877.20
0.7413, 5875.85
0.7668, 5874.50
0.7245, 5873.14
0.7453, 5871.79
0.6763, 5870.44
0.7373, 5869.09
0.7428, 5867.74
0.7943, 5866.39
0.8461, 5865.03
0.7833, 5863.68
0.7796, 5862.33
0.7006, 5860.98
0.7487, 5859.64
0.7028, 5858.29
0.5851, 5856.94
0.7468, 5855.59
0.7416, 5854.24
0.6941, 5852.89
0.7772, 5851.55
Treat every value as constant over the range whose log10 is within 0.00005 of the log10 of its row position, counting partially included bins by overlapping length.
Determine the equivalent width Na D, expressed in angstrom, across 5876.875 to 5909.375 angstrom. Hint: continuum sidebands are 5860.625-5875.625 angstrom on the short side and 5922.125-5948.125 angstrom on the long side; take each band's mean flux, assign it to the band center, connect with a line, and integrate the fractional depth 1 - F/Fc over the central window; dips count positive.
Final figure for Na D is 4.7 angstrom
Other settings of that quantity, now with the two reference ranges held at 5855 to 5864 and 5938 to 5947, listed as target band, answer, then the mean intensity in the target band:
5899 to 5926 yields 0.3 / 0.726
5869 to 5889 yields 0.4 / 0.71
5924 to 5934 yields 0.2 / 0.725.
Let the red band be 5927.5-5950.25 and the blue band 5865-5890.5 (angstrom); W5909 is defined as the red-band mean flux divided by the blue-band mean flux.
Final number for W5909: 1.0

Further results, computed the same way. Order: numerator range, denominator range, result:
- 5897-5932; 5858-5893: 1.04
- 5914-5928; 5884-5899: 1.35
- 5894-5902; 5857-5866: 0.79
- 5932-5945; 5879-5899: 1.26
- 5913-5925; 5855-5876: 0.99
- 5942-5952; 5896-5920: 1.05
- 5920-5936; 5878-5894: 1.20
